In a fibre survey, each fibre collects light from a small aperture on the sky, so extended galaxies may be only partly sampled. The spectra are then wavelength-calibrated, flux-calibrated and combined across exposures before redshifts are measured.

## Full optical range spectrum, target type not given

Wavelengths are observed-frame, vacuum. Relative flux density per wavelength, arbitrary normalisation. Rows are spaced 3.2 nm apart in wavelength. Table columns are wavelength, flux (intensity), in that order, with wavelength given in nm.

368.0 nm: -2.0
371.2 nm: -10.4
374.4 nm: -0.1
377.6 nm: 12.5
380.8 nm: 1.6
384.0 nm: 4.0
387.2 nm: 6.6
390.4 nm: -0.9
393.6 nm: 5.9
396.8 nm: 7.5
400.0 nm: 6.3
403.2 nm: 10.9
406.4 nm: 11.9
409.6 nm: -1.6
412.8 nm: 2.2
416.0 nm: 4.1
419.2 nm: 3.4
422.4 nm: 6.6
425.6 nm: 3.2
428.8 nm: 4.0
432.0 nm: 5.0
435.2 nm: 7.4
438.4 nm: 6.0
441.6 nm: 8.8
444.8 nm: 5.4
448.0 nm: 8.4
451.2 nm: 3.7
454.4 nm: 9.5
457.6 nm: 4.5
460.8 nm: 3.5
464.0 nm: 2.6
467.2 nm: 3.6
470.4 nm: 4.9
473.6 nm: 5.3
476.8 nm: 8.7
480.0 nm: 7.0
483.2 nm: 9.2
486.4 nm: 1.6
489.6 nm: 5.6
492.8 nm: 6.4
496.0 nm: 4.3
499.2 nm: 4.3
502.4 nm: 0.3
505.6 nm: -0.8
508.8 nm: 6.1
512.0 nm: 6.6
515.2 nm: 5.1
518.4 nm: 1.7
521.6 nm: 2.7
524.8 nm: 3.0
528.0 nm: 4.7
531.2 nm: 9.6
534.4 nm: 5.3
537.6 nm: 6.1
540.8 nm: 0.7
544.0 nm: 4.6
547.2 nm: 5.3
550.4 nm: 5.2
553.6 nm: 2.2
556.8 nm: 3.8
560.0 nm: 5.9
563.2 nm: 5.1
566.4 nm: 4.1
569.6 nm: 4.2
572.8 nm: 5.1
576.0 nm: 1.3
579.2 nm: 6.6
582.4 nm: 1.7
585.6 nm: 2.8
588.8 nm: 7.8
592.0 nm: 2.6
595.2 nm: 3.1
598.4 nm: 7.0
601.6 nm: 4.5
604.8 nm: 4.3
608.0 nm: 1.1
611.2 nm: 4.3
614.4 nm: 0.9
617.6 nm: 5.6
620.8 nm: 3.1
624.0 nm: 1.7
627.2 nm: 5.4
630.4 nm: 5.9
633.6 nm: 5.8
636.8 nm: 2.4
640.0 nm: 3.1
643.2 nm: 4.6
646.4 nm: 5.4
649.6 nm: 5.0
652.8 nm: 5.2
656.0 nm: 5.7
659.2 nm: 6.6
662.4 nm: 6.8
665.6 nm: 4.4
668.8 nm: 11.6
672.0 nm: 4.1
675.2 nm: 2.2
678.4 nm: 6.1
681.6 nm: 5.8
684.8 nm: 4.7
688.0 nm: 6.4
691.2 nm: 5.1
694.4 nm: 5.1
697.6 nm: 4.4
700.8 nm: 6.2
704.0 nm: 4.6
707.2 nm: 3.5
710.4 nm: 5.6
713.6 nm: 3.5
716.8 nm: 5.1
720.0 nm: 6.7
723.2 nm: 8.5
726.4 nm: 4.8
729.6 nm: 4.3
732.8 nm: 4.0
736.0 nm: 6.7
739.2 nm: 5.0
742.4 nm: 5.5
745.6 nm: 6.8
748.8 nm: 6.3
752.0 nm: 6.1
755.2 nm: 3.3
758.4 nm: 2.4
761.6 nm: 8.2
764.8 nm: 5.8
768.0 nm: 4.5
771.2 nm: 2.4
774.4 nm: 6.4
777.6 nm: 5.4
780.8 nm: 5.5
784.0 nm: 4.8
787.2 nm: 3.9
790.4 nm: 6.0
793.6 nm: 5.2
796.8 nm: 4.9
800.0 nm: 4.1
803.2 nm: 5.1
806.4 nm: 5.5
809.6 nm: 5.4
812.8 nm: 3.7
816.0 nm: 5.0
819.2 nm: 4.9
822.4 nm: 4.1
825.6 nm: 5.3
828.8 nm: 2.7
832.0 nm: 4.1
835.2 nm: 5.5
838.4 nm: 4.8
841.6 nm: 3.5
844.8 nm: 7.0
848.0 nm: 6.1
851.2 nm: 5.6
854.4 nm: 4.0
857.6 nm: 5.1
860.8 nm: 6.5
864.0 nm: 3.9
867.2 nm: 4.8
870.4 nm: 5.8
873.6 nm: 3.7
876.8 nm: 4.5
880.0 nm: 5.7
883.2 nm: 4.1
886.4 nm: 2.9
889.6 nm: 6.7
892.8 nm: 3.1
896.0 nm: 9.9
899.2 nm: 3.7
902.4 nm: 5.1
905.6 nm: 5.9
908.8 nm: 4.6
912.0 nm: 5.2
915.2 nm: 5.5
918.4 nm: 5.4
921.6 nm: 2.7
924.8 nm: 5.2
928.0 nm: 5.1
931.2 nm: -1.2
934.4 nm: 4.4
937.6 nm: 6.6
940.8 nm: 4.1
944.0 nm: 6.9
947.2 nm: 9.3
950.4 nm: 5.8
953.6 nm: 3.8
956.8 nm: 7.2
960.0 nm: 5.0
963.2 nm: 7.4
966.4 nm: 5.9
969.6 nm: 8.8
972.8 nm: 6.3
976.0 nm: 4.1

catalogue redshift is 0.79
